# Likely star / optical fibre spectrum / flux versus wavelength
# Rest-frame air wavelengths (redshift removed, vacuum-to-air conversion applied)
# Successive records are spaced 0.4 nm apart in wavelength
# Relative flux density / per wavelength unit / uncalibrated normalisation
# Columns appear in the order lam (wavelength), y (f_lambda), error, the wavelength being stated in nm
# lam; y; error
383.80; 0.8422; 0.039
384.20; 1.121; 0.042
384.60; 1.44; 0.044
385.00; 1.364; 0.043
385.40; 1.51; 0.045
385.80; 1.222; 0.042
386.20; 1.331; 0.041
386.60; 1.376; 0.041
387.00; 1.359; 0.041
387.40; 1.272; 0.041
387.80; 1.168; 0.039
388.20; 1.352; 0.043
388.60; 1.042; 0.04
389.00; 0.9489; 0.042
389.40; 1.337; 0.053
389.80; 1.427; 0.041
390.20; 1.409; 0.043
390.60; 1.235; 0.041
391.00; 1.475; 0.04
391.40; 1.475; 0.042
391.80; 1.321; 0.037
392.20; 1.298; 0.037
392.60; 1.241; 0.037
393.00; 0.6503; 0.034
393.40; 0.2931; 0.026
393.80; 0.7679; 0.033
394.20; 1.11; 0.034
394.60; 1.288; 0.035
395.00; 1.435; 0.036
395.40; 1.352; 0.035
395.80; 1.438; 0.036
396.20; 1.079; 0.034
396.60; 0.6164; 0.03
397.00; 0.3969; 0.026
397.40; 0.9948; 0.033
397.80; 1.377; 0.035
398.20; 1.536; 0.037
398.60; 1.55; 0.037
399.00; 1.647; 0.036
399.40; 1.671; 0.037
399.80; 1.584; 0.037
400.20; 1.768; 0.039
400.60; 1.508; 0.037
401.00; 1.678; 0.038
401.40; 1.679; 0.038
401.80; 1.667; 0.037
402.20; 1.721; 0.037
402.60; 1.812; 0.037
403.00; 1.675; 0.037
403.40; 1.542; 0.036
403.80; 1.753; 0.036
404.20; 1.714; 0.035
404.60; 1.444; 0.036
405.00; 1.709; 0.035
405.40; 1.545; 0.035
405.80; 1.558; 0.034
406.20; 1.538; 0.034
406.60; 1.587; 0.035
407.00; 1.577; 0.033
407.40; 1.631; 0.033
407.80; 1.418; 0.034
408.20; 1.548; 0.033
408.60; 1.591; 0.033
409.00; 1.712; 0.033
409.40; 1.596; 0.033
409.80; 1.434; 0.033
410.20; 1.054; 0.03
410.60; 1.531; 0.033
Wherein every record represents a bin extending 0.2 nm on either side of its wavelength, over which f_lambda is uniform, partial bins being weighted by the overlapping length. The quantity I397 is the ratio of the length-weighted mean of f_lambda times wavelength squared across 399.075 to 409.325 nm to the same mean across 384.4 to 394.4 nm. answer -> 1.44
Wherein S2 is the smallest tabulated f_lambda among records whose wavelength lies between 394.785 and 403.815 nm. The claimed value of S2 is 0.3969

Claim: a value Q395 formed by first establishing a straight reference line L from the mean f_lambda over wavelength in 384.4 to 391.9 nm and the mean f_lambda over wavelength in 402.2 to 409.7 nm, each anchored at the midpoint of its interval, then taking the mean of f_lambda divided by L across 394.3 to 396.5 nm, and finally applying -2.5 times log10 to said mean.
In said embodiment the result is 0.13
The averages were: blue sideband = 1.32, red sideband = 1.61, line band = 1.28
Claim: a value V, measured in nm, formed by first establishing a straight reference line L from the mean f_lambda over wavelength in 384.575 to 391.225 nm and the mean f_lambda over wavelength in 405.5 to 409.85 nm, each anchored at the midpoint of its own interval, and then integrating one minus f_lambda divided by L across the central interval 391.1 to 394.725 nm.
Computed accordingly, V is 0.83 nm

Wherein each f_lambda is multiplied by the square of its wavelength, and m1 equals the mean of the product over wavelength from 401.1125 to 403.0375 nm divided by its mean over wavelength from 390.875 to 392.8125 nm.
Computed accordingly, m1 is 1.3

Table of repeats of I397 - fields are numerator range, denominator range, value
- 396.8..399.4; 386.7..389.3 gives 1.12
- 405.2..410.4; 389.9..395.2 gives 1.42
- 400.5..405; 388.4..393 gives 1.40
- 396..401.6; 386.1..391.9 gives 1.10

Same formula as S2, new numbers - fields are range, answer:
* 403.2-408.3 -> 1.418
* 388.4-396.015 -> 0.2931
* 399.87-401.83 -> 1.508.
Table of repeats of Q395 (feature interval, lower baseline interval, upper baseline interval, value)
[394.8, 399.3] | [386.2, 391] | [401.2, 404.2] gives 0.236 mag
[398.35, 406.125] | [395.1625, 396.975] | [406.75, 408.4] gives -0.243 mag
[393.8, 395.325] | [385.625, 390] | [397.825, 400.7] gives 0.198 mag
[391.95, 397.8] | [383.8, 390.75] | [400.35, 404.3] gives 0.409 mag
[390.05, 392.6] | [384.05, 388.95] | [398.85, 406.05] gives 0.030 mag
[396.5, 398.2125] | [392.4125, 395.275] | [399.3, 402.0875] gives 0.381 mag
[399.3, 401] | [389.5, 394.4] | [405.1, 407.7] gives -0.179 mag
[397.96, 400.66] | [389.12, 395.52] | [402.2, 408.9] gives -0.144 mag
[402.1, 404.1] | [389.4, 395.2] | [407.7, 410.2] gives -0.213 mag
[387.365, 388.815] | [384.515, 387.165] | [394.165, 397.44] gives 0.092 mag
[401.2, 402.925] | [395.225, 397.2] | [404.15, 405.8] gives -0.234 mag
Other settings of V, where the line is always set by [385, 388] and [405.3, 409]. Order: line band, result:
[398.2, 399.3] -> -0.10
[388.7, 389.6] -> 0.15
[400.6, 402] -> -0.15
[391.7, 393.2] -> 0.30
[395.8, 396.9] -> 0.40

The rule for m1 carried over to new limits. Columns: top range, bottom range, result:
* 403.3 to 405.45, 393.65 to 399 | 1.44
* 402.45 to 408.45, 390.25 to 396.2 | 1.45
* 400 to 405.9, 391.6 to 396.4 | 1.56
